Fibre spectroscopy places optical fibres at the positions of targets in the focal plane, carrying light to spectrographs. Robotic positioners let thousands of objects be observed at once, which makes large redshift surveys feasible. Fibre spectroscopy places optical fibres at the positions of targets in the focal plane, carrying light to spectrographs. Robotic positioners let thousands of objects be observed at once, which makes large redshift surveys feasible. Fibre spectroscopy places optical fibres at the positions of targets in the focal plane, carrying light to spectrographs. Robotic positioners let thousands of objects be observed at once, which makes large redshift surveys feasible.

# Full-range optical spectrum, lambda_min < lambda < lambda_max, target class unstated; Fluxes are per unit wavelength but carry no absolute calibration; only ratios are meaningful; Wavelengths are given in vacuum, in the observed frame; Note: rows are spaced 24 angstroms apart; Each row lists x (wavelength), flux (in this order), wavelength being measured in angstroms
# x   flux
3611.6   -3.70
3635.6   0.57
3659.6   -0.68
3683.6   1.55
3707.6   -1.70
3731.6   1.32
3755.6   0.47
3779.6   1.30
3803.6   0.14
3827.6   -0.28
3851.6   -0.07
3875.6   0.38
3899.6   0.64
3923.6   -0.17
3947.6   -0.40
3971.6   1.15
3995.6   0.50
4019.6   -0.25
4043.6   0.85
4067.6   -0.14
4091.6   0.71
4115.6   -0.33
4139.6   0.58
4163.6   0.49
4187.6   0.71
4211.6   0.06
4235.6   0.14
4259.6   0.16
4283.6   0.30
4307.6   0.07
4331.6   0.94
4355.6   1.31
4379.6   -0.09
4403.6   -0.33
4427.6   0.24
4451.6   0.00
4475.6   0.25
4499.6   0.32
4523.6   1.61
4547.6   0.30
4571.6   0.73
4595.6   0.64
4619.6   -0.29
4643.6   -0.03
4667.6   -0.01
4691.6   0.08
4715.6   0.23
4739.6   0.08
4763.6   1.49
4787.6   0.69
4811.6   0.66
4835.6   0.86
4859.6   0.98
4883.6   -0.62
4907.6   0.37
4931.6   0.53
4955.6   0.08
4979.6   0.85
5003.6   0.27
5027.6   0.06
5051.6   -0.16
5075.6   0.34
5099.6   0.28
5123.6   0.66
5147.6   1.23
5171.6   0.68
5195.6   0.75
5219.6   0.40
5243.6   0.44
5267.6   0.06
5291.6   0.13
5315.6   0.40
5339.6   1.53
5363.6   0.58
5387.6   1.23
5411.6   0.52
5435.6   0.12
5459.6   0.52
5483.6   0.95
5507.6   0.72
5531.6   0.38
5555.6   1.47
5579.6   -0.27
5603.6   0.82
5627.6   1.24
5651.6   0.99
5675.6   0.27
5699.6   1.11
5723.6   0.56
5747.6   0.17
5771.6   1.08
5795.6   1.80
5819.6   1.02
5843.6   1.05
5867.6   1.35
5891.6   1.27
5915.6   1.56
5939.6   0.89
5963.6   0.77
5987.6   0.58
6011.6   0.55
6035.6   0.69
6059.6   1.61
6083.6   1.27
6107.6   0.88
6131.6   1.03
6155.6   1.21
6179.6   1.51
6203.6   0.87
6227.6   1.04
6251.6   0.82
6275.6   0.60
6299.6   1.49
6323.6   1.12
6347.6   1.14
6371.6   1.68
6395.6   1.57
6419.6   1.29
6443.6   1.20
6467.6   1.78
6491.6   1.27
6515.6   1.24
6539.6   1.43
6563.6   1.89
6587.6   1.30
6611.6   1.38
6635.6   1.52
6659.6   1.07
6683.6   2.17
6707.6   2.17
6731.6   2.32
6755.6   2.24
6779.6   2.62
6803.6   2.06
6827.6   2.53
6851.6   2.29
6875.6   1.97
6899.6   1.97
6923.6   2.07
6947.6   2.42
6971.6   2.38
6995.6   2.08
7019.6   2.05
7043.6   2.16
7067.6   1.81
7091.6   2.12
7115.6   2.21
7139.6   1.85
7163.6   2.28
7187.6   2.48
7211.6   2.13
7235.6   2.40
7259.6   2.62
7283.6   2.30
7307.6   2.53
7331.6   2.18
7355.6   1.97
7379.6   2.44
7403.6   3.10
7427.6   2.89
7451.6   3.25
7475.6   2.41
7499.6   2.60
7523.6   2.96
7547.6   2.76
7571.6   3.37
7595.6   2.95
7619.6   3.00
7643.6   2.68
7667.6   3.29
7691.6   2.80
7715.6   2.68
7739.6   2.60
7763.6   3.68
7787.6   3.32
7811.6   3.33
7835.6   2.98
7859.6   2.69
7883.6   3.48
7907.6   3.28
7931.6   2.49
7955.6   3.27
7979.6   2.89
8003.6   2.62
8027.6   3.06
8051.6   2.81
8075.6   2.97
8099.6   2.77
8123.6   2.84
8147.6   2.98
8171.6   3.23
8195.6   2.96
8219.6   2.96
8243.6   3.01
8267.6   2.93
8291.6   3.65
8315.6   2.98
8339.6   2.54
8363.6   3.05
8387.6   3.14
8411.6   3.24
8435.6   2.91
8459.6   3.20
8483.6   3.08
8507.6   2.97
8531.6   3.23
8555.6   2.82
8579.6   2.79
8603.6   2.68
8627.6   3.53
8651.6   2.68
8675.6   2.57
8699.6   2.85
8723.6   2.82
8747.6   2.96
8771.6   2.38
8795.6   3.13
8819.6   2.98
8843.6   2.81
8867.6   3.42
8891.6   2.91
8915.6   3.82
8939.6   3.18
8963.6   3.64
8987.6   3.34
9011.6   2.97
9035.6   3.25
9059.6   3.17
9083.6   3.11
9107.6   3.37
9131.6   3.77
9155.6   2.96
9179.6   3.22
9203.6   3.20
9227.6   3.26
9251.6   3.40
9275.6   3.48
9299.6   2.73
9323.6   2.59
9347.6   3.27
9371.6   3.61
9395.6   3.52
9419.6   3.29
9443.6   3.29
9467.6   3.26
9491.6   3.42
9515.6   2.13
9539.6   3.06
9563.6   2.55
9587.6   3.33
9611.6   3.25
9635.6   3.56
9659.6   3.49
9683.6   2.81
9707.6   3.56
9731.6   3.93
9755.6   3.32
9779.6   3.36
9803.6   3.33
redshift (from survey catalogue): 0.67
